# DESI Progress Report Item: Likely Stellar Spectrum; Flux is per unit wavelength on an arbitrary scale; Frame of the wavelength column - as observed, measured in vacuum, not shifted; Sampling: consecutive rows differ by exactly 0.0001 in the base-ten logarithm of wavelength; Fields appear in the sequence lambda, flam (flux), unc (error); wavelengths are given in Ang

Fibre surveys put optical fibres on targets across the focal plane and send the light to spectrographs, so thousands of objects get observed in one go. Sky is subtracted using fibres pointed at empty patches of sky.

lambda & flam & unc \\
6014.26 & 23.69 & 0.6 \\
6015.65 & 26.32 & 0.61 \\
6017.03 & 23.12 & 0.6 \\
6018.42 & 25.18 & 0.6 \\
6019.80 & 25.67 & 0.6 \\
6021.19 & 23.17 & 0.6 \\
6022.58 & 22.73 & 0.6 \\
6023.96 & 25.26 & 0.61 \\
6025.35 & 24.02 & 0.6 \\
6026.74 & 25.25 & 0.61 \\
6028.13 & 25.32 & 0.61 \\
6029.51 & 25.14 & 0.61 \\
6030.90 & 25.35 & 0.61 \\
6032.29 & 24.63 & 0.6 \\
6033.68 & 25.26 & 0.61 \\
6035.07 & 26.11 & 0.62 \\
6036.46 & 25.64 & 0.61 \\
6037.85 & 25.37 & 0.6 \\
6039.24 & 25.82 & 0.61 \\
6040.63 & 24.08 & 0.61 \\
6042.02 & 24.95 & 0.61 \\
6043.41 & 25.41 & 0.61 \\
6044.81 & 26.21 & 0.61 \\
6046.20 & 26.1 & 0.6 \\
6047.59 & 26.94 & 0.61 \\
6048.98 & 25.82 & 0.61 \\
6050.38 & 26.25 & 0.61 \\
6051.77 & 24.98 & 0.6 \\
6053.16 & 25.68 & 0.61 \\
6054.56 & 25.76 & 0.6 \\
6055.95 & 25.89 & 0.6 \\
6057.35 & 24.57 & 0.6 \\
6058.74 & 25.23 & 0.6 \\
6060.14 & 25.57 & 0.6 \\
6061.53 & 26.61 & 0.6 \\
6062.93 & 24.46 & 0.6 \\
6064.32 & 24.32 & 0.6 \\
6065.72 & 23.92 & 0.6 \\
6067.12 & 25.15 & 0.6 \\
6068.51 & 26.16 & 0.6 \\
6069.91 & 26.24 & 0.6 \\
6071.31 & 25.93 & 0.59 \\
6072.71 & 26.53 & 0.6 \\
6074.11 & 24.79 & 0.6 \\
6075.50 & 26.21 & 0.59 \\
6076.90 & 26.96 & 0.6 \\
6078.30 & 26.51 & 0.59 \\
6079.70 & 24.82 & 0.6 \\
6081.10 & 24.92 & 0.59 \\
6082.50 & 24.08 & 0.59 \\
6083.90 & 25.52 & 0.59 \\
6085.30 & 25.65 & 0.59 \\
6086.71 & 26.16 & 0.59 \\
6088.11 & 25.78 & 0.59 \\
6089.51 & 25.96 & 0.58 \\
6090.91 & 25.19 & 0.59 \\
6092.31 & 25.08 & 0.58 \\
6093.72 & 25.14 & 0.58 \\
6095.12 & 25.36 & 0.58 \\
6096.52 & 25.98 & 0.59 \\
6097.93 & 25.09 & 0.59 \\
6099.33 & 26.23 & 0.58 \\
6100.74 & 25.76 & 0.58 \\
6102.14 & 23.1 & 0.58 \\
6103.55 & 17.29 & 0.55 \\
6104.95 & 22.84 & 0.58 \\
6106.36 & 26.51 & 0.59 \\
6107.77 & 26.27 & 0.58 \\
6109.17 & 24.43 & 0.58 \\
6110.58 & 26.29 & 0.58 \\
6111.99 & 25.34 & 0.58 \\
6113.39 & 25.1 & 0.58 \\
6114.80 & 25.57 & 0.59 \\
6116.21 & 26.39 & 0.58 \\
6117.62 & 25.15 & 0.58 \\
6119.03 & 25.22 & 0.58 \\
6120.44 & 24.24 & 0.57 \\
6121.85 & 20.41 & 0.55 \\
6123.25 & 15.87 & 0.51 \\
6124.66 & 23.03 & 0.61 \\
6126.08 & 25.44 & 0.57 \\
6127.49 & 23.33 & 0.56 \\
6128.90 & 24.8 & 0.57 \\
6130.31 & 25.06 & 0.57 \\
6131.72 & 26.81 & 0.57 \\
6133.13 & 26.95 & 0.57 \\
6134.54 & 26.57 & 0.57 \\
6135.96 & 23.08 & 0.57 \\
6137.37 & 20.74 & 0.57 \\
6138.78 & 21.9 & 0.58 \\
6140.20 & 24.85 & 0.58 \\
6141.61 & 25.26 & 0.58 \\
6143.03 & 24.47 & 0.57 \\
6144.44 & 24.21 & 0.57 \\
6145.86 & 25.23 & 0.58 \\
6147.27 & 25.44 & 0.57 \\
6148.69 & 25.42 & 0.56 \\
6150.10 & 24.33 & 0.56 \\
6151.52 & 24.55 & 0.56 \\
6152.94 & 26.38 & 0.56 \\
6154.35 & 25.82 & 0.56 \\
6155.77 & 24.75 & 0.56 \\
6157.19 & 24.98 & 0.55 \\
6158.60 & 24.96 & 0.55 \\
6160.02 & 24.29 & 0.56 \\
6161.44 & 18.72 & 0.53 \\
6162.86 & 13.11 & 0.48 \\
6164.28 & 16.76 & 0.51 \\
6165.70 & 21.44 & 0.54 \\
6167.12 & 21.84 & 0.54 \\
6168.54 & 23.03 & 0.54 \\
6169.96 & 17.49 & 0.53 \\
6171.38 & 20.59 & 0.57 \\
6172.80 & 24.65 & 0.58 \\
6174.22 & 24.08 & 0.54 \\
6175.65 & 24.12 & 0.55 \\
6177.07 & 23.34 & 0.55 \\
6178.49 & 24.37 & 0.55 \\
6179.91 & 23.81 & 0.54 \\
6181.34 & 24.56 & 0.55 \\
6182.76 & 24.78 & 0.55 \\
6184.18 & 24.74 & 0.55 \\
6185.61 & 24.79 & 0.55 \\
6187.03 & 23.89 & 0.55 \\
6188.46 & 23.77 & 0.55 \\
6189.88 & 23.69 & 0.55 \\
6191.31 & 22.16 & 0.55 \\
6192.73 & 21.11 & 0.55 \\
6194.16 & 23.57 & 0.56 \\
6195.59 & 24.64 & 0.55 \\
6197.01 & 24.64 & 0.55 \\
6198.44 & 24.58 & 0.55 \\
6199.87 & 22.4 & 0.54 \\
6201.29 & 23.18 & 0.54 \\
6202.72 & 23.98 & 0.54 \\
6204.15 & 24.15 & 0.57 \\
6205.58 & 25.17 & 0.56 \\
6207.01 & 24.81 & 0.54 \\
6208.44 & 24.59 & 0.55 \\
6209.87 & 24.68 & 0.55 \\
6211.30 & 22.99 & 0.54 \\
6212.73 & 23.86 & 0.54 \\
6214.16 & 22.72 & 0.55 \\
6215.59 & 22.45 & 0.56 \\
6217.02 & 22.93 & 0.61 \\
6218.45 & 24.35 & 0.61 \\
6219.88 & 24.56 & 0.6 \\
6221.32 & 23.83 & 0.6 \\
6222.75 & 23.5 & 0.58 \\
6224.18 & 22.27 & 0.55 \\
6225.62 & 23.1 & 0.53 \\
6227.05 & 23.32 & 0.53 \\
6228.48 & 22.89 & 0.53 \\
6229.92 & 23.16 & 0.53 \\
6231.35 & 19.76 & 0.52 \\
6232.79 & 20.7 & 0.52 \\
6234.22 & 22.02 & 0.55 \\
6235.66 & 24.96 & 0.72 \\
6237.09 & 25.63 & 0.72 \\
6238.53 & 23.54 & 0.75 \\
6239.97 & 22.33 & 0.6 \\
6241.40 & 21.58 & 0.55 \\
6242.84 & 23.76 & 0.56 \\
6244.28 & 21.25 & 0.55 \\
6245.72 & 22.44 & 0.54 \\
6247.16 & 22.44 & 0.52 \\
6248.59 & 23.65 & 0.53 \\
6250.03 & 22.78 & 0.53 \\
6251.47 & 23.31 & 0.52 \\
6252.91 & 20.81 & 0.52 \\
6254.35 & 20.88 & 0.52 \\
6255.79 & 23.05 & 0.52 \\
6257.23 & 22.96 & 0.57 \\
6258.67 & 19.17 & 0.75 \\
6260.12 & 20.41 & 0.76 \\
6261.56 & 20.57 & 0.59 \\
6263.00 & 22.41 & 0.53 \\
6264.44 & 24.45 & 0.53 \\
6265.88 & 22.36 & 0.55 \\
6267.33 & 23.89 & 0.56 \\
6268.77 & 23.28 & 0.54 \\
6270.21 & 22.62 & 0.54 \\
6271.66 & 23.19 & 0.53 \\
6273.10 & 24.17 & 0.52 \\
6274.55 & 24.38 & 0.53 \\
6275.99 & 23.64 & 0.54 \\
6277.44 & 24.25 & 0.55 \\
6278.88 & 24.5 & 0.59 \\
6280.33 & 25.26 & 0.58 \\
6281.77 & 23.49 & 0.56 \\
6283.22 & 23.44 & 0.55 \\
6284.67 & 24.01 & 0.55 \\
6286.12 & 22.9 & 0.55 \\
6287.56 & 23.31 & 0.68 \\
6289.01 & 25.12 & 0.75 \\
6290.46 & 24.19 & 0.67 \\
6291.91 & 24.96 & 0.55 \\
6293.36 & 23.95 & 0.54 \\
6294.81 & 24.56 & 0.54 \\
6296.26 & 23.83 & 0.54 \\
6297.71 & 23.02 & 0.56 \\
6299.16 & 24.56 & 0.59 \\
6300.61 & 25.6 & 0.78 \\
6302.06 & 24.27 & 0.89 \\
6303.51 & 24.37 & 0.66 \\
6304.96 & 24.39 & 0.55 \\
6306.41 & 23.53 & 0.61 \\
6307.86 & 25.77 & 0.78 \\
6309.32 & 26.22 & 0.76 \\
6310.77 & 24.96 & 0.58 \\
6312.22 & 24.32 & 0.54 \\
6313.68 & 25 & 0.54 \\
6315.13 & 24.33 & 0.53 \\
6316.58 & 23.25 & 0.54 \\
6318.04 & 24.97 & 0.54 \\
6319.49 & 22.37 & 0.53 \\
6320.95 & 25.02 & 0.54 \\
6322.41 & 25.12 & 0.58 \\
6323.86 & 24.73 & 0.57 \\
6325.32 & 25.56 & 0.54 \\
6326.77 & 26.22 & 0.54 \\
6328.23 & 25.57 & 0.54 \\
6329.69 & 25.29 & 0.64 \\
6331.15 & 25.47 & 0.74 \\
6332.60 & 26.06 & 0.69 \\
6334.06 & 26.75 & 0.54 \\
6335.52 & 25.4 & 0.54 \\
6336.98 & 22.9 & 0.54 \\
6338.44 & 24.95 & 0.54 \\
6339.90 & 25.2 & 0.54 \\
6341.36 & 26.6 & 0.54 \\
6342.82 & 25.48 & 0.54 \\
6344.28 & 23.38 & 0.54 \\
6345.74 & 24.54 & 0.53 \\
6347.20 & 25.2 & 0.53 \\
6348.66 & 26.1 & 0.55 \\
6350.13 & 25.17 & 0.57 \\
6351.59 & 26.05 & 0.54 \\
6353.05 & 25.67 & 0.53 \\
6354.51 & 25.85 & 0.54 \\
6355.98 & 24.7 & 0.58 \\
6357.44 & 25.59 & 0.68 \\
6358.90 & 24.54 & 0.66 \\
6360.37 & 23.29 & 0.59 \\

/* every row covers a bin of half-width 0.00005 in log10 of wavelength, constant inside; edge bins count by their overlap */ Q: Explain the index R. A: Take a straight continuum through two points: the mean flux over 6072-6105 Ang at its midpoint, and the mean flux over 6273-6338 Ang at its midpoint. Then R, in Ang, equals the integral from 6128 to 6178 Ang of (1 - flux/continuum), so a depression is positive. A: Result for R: 3.01 Ang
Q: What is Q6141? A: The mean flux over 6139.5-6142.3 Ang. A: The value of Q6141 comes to 25.1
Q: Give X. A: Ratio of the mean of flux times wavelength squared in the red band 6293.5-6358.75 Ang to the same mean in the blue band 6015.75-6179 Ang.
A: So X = 1.1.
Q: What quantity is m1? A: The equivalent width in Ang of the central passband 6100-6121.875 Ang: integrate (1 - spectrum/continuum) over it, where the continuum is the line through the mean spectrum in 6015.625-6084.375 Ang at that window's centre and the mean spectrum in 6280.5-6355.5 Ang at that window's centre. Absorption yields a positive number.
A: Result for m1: 0.6 Ang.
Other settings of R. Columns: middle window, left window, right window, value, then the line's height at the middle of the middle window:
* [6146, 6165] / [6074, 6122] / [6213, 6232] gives 0.81 Ang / 24.1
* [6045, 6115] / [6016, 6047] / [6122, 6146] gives -2.44 Ang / 24.5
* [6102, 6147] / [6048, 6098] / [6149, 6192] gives 0.09 Ang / 24.2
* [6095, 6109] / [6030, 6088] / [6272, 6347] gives 0.53 Ang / 25.4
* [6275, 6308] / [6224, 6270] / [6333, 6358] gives -0.63 Ang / 23.7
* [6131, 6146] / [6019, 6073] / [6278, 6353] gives 0.35 Ang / 25.1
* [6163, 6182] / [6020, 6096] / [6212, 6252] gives 1.40 Ang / 23.8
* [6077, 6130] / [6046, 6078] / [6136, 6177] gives -0.27 Ang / 24.5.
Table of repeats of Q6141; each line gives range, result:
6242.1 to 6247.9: 22.5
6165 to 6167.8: 21.6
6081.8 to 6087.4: 25.3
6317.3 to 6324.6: 24.4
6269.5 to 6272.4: 22.9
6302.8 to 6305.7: 24.4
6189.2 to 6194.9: 22.6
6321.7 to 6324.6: 24.9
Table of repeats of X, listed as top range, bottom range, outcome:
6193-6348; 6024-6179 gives 1.03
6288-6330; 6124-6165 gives 1.09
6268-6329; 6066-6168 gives 1.06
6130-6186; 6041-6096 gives 0.95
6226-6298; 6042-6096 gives 0.96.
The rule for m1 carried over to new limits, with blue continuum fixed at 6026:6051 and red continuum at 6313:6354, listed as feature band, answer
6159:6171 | 2.6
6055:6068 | 0.2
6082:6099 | 0.0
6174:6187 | 0.5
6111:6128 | 1.1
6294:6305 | 0.4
